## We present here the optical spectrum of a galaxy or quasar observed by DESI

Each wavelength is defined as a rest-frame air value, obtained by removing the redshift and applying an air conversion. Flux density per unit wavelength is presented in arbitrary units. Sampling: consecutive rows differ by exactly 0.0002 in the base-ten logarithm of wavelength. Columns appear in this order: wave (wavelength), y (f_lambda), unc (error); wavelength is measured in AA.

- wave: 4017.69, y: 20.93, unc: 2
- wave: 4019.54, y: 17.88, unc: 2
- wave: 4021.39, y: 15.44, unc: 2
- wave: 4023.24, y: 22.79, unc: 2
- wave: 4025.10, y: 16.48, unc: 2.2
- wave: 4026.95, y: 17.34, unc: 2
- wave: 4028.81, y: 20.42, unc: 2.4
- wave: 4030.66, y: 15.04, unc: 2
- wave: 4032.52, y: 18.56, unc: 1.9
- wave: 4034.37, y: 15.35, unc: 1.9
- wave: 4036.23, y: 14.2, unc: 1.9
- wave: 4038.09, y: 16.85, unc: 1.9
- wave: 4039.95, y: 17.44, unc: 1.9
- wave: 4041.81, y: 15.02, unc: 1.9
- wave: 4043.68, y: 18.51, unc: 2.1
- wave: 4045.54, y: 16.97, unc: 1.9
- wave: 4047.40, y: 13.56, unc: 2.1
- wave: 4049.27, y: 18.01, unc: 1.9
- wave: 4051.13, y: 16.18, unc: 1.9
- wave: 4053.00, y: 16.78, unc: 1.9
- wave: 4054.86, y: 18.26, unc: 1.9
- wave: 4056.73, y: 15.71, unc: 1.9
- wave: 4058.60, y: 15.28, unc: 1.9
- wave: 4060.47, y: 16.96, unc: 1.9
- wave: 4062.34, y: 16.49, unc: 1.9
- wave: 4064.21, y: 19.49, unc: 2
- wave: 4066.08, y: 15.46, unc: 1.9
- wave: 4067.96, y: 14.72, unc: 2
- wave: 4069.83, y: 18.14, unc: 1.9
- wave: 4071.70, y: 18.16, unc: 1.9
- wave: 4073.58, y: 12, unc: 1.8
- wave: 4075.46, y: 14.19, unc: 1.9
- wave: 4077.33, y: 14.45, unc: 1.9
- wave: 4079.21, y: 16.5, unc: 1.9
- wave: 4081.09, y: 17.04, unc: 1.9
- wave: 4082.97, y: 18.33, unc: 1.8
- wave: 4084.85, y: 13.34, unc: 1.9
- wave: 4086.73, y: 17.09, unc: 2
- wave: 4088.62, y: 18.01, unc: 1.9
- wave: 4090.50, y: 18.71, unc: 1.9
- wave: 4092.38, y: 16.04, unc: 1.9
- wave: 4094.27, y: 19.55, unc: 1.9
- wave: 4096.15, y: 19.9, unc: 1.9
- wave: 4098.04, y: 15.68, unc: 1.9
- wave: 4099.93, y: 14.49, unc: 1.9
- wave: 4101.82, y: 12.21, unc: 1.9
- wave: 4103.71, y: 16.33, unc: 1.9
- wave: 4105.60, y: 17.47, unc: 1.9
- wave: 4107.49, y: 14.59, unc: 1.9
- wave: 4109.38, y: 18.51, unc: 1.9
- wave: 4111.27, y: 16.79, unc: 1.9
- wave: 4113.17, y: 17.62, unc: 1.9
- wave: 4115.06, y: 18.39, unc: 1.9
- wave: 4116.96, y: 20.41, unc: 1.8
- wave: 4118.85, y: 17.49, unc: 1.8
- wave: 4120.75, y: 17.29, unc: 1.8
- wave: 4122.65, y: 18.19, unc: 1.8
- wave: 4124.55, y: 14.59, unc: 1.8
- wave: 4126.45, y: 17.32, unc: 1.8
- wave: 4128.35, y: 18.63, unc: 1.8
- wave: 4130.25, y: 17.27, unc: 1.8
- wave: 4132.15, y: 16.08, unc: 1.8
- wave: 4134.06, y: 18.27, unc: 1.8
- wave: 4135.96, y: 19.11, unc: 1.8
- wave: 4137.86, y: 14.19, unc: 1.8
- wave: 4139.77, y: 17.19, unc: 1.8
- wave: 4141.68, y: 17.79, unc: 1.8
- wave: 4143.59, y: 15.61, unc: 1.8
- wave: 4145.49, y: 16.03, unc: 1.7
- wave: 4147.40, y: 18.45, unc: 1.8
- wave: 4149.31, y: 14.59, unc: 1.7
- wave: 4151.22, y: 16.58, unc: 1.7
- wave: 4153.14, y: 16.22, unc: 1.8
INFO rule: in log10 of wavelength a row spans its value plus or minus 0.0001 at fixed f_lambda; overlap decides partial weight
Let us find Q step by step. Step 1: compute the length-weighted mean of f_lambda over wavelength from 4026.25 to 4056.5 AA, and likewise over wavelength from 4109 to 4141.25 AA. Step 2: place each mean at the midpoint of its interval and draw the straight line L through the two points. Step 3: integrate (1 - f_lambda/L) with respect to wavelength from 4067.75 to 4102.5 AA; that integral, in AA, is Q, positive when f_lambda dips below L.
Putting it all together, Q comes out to 1.7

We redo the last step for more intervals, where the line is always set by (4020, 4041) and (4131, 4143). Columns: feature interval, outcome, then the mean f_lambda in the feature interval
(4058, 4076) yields 1.1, 16.1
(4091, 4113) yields 0.7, 16.6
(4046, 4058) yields 0.6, 16.4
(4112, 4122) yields -0.6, 18.2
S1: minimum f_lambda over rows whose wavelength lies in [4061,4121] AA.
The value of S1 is 12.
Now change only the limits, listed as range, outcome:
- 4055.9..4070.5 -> 14.72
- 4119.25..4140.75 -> 14.19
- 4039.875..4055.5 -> 13.56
